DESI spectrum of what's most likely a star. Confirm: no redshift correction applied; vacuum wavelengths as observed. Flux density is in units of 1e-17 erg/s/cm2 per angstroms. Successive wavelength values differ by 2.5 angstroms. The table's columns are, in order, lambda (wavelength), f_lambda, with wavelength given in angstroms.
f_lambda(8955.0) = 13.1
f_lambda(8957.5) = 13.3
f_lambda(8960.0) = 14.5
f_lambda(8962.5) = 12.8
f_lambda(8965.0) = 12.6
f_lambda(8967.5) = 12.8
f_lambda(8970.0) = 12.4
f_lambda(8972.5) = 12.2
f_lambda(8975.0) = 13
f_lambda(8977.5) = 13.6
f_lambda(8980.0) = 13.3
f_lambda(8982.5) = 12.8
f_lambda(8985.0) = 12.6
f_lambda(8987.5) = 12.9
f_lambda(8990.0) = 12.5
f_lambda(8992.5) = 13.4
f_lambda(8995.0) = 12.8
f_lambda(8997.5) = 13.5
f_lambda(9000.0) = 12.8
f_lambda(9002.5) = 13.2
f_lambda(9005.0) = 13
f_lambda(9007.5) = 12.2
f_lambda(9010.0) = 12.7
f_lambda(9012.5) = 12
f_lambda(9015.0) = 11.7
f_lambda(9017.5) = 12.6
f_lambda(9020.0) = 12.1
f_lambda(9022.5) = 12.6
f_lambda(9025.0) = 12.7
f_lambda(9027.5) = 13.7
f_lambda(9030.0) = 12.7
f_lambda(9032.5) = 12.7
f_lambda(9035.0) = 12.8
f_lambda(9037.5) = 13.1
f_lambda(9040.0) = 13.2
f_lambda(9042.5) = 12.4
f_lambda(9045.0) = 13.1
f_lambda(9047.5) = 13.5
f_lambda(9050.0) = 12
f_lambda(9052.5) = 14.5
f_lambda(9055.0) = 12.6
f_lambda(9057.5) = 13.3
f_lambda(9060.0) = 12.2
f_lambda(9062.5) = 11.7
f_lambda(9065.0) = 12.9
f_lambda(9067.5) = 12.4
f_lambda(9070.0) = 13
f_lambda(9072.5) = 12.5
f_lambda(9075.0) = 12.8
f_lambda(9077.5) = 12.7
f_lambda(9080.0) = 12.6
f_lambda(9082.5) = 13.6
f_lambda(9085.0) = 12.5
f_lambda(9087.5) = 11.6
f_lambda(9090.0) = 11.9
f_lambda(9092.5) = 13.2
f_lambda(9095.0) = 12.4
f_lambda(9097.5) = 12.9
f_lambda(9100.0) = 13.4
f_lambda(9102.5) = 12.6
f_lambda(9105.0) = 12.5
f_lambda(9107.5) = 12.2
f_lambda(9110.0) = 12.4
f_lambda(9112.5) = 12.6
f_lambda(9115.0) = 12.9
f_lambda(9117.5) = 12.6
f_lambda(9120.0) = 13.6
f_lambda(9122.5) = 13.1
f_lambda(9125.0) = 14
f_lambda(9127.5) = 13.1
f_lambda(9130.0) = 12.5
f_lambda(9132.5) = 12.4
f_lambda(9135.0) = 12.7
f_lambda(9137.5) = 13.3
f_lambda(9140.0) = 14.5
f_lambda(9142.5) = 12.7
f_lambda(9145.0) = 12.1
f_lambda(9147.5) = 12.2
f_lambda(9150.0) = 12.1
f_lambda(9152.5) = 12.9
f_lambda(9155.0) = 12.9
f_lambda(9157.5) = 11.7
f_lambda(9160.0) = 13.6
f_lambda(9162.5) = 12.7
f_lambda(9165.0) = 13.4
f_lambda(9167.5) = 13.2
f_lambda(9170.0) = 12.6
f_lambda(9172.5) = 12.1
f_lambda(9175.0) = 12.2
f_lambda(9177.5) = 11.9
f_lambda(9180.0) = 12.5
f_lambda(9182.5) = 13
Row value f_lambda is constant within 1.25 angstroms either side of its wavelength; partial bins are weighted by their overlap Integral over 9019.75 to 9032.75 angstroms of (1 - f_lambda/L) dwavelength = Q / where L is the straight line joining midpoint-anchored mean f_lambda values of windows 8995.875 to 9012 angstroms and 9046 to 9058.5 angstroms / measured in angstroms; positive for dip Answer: 0.2 angstroms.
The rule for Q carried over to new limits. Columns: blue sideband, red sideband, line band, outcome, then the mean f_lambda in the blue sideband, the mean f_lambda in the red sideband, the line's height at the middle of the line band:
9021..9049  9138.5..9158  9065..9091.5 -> 0.5 angstroms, 12.9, 12.7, 12.8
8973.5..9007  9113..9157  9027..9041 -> 0.0 angstroms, 13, 12.9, 13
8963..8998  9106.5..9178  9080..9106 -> 0.3 angstroms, 12.9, 12.8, 12.8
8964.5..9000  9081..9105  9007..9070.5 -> 0.3 angstroms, 12.9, 12.7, 12.8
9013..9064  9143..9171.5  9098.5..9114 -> 0.1 angstroms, 12.7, 12.7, 12.7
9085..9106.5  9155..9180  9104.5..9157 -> -1.0 angstroms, 12.6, 12.6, 12.6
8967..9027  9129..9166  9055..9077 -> 0.3 angstroms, 12.7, 12.8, 12.8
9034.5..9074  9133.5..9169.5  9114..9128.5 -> -0.4 angstroms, 12.8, 12.8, 12.8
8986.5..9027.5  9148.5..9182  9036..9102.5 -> -0.5 angstroms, 12.7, 12.6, 12.7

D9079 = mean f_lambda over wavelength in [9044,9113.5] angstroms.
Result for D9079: 12.7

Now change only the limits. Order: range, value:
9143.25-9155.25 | 12.4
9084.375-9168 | 12.8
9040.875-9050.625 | 12.8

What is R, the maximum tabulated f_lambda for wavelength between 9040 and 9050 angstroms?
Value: 13.5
